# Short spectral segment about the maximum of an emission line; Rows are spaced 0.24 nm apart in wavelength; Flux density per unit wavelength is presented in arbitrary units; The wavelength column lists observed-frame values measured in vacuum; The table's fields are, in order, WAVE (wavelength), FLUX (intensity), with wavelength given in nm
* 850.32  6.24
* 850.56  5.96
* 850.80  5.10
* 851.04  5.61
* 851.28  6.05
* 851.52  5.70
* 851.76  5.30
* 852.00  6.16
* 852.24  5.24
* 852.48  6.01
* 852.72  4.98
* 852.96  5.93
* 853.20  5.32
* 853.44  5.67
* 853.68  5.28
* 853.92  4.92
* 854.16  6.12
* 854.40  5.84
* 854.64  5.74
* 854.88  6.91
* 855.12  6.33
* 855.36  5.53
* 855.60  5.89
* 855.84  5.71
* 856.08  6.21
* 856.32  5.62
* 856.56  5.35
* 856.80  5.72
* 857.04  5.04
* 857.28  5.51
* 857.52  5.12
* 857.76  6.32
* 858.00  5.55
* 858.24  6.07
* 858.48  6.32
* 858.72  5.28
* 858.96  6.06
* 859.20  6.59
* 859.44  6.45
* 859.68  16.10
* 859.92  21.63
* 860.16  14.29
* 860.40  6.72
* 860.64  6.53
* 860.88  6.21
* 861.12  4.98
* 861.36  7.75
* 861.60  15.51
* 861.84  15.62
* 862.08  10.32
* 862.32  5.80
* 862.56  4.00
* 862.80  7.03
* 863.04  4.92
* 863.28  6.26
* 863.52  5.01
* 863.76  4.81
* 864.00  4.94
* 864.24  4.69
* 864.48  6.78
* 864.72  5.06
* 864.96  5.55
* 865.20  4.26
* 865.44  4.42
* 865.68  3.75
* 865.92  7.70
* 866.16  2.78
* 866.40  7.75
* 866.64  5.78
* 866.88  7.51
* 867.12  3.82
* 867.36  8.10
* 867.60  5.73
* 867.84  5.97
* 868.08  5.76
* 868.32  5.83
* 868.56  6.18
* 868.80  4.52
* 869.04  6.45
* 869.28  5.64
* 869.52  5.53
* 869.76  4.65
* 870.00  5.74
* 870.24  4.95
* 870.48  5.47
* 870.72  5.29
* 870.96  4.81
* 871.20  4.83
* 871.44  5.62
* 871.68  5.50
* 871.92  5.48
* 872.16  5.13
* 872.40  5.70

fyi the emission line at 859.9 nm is [S II]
